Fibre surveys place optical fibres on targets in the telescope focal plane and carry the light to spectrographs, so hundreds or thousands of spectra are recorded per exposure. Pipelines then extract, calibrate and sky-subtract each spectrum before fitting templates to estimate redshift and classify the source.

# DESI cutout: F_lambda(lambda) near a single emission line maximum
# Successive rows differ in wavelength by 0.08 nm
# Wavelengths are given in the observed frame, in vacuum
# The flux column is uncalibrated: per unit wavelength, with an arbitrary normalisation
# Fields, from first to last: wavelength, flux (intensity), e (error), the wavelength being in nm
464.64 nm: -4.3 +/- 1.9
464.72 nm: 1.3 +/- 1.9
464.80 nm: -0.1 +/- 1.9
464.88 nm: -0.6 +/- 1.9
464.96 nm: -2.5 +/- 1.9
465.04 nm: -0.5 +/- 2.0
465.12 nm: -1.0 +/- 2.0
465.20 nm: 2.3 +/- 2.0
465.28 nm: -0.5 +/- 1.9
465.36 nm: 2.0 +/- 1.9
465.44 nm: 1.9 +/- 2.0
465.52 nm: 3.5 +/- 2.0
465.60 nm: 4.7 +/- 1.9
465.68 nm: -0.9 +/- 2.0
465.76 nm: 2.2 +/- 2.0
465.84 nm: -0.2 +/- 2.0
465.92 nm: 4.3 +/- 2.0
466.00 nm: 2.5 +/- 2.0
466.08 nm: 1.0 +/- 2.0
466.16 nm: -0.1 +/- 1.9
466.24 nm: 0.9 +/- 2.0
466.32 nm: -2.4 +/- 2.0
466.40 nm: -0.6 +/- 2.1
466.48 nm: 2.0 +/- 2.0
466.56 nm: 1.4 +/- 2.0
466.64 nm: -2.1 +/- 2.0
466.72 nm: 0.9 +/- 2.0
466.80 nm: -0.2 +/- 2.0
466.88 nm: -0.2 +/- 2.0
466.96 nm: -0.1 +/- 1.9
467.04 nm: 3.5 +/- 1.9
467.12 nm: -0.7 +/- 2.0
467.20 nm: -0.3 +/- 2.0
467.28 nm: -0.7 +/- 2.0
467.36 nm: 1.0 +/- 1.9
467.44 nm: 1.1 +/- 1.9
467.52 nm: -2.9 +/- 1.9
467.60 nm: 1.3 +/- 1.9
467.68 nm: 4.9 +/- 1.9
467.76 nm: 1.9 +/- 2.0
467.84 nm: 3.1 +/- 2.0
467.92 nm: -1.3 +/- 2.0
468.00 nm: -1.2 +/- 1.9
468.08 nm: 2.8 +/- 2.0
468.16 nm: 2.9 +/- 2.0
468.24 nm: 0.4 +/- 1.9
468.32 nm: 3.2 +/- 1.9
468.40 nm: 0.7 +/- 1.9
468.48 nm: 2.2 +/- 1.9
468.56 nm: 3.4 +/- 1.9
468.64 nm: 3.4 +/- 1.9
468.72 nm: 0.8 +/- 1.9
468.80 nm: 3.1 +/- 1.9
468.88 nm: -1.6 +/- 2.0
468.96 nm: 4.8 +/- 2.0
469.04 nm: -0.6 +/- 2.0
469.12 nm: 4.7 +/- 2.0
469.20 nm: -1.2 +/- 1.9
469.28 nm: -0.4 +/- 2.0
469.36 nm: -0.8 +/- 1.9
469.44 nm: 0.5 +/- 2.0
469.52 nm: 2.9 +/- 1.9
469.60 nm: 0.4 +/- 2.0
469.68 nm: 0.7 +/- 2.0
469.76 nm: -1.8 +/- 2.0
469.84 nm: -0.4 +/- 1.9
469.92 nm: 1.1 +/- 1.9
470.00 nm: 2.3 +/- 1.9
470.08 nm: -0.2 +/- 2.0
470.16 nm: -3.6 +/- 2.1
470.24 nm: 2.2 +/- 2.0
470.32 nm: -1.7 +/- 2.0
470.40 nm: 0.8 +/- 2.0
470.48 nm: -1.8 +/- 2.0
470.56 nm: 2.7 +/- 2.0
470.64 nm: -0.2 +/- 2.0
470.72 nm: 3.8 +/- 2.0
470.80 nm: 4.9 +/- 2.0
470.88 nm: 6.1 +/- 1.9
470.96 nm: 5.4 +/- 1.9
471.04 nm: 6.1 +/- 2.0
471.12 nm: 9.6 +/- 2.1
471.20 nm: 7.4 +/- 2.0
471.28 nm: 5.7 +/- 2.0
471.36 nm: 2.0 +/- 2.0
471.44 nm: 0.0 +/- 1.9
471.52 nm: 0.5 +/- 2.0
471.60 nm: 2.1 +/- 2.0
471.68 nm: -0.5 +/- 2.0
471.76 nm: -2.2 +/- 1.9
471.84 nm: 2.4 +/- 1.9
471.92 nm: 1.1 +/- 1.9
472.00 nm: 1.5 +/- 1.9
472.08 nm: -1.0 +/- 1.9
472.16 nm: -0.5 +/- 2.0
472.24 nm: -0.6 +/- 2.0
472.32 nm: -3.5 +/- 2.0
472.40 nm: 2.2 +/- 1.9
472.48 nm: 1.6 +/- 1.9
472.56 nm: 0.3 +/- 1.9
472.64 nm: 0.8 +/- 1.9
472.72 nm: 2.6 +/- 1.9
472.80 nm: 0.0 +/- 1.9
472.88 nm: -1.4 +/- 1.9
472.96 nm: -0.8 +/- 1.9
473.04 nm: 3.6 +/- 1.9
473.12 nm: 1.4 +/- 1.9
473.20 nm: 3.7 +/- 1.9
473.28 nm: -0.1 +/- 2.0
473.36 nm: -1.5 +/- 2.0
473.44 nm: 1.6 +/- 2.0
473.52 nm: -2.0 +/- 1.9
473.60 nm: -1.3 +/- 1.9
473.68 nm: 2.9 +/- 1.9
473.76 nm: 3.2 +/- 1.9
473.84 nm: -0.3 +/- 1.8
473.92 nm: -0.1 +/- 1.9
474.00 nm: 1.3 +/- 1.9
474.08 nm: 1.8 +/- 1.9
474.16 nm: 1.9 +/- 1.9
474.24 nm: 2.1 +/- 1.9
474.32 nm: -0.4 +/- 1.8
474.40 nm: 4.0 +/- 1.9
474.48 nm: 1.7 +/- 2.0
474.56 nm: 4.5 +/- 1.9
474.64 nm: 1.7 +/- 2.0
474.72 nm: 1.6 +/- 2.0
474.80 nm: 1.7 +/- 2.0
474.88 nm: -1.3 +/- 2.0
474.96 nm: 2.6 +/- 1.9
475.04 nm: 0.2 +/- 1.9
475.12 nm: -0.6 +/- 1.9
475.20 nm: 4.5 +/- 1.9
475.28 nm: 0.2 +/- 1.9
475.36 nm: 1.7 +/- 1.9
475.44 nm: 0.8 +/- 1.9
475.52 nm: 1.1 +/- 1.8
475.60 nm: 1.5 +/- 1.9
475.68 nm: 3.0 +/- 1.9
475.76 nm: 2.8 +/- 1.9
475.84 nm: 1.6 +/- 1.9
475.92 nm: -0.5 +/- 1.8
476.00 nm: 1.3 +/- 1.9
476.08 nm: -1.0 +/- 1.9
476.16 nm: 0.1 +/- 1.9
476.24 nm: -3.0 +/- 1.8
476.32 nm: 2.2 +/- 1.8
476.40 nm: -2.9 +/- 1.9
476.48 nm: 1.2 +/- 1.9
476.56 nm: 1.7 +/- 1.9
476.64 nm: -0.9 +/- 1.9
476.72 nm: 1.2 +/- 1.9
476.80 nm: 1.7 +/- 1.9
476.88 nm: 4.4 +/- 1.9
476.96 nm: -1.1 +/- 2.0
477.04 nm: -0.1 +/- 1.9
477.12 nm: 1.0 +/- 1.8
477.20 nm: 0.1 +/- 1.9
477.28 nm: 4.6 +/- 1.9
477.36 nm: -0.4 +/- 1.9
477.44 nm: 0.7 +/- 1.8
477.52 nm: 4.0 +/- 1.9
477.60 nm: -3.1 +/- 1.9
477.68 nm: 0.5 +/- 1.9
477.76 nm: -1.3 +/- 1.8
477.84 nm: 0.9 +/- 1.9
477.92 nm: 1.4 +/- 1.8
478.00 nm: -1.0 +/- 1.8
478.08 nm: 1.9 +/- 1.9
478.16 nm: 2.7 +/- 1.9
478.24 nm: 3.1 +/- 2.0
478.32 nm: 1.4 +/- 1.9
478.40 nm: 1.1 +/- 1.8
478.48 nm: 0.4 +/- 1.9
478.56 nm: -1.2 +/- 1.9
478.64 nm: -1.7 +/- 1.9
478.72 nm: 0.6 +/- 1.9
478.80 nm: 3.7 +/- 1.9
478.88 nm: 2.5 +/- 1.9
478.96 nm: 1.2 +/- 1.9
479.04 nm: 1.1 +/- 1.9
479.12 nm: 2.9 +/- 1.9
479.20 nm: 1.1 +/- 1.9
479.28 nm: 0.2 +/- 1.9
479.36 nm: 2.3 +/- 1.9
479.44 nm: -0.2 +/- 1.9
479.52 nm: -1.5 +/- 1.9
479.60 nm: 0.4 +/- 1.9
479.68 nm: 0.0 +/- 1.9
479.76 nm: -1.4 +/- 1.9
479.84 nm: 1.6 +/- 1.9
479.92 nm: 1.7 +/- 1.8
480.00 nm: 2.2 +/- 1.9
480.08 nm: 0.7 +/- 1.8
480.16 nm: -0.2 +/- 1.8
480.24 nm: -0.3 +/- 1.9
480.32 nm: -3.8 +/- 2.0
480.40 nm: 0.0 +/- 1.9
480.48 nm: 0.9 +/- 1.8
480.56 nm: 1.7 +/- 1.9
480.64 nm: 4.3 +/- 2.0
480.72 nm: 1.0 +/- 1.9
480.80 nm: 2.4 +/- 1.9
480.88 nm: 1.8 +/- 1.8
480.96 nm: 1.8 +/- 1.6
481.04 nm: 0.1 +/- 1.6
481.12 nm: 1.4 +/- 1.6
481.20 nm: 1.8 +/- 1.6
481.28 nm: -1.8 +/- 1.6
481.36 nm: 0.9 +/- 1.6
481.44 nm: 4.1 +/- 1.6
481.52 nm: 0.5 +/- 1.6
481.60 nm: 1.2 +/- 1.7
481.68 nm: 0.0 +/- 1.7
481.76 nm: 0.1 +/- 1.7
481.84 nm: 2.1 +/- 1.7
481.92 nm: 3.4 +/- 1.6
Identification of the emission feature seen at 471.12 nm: [O II] 3727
